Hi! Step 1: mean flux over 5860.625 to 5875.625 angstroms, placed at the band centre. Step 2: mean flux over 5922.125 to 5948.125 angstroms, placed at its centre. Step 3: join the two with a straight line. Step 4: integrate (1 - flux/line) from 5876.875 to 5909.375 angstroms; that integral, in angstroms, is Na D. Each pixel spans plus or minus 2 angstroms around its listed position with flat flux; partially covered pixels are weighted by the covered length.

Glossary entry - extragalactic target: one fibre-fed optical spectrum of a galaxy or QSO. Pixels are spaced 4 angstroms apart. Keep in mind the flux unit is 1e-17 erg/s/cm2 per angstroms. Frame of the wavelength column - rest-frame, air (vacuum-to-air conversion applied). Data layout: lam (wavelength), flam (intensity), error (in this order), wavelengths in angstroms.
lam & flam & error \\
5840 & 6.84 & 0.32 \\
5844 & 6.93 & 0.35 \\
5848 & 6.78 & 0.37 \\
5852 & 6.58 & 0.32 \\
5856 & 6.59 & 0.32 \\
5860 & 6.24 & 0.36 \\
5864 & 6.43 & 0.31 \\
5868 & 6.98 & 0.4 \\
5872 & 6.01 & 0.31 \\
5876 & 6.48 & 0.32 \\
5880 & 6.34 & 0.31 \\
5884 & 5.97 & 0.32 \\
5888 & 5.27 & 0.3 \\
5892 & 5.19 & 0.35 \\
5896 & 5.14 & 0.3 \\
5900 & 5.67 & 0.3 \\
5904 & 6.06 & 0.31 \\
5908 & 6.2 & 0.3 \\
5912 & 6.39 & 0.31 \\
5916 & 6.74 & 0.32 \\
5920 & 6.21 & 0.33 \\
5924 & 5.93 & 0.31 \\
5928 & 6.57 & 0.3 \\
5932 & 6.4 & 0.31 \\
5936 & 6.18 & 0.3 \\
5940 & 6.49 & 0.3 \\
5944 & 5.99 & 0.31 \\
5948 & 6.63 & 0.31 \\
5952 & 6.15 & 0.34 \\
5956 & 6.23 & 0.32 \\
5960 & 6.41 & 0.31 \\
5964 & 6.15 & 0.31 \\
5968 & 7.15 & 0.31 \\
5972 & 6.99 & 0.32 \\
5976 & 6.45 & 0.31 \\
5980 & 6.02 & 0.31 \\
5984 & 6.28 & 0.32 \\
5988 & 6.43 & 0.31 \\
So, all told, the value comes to 3.3 angstroms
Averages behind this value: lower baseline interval 6.45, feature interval 5.75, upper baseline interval 6.29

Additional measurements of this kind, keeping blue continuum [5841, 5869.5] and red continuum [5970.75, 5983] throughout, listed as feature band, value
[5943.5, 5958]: 0.5 angstroms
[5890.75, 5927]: 3.2 angstroms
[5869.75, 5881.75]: 0.6 angstroms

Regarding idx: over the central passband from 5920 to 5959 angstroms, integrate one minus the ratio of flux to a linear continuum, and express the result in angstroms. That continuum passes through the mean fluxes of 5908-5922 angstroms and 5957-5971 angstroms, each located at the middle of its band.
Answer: 1.25 angstroms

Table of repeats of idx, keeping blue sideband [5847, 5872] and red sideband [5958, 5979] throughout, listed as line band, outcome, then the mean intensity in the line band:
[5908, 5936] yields 1.0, 6.35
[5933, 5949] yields 0.7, 6.31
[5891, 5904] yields 2.2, 5.46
